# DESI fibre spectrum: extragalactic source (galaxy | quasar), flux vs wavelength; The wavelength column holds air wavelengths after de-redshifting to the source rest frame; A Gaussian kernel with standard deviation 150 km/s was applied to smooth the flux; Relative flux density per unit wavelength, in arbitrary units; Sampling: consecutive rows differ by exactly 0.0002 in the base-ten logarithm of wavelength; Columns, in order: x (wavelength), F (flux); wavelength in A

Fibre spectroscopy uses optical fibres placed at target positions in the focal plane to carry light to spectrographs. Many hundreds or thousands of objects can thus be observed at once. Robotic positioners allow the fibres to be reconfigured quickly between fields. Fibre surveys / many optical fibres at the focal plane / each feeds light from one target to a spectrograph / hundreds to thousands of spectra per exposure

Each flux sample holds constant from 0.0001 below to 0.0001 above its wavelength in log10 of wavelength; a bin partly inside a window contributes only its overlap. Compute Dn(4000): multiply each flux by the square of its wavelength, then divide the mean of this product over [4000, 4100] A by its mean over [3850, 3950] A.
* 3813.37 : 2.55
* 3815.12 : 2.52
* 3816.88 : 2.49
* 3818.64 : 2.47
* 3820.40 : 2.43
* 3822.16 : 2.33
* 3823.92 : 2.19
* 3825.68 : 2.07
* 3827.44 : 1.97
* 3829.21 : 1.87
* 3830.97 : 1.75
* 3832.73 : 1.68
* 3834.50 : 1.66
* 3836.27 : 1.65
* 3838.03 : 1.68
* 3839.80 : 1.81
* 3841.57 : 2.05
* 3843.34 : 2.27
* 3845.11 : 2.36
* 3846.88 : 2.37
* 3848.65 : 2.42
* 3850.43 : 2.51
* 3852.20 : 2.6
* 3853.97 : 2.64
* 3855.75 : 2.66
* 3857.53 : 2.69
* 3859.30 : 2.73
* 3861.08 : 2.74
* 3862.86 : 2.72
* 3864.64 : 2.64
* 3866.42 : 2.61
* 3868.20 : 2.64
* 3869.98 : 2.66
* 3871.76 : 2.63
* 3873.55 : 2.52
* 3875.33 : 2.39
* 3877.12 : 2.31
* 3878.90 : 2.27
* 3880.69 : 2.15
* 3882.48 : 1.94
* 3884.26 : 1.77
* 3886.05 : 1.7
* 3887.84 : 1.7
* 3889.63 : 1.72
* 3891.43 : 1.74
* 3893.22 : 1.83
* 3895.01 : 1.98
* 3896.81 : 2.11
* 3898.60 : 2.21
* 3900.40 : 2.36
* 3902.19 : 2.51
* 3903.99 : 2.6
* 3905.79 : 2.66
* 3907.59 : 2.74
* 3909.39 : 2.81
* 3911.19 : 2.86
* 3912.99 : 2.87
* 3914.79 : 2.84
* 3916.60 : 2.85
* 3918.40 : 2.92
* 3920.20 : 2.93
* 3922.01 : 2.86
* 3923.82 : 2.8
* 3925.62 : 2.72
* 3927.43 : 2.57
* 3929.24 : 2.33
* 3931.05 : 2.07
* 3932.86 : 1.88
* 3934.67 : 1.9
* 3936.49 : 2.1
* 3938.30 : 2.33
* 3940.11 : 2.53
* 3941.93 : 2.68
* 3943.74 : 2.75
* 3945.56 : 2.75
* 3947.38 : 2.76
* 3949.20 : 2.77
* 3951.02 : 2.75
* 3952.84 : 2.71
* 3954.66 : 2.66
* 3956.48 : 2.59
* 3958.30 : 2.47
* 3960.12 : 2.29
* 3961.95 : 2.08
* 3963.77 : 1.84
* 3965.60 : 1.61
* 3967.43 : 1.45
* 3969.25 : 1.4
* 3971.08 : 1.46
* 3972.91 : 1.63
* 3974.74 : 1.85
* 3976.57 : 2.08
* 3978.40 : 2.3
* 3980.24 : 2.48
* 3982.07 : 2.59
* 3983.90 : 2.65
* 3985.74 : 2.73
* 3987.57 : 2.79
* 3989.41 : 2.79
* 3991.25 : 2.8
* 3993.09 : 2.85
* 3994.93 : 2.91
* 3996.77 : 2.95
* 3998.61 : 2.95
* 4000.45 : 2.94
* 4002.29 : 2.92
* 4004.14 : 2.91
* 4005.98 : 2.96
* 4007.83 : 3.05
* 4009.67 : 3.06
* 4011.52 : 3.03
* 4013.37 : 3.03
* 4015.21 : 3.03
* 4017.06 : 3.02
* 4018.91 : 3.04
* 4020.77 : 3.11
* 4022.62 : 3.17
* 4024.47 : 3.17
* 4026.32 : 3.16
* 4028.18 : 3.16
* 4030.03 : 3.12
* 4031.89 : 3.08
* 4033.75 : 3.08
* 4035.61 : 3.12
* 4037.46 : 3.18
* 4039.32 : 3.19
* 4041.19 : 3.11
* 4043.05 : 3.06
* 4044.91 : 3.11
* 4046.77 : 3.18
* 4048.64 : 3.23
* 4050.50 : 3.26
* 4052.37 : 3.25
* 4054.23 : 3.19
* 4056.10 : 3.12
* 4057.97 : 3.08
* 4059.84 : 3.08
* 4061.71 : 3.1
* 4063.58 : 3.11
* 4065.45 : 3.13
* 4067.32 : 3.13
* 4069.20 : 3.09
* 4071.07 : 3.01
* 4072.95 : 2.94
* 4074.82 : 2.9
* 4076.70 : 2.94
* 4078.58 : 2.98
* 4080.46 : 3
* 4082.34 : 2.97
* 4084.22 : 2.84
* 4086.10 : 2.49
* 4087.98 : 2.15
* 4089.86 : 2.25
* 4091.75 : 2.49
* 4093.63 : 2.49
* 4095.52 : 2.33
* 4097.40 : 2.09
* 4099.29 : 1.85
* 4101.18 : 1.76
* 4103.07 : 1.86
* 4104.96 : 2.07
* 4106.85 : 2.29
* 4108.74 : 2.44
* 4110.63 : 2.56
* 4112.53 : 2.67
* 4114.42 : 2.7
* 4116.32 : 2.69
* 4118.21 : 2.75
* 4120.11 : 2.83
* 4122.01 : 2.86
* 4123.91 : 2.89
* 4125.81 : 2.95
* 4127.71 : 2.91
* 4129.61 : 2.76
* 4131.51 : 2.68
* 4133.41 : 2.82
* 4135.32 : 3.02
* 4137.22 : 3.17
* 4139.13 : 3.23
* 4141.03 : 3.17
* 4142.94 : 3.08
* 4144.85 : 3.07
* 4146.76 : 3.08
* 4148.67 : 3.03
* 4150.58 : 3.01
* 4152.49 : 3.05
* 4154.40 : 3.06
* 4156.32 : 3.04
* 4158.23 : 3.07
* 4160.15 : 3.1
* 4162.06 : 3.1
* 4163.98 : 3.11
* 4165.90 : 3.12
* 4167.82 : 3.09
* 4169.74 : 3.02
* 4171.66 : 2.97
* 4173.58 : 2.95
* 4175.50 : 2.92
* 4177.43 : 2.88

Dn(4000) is 1.30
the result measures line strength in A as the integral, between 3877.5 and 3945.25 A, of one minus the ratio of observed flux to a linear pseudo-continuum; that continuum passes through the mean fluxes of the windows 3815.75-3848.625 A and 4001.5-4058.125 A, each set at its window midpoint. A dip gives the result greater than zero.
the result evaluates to 3.2 A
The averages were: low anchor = 2.07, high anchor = 3.1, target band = 2.37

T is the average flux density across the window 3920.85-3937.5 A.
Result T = 2.37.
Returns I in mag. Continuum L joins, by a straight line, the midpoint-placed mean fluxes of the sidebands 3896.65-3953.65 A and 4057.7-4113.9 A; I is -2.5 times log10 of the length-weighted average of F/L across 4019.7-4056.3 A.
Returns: -0.202 mag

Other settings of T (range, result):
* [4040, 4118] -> 2.76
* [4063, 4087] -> 2.96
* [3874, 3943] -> 2.36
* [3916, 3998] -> 2.43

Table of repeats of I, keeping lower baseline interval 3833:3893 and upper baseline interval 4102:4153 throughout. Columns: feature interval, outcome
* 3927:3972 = 0.078 mag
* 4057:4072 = -0.159 mag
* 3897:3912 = -0.100 mag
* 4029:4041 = -0.196 mag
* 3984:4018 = -0.152 mag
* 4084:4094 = 0.125 mag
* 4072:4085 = -0.093 mag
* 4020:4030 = -0.214 mag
